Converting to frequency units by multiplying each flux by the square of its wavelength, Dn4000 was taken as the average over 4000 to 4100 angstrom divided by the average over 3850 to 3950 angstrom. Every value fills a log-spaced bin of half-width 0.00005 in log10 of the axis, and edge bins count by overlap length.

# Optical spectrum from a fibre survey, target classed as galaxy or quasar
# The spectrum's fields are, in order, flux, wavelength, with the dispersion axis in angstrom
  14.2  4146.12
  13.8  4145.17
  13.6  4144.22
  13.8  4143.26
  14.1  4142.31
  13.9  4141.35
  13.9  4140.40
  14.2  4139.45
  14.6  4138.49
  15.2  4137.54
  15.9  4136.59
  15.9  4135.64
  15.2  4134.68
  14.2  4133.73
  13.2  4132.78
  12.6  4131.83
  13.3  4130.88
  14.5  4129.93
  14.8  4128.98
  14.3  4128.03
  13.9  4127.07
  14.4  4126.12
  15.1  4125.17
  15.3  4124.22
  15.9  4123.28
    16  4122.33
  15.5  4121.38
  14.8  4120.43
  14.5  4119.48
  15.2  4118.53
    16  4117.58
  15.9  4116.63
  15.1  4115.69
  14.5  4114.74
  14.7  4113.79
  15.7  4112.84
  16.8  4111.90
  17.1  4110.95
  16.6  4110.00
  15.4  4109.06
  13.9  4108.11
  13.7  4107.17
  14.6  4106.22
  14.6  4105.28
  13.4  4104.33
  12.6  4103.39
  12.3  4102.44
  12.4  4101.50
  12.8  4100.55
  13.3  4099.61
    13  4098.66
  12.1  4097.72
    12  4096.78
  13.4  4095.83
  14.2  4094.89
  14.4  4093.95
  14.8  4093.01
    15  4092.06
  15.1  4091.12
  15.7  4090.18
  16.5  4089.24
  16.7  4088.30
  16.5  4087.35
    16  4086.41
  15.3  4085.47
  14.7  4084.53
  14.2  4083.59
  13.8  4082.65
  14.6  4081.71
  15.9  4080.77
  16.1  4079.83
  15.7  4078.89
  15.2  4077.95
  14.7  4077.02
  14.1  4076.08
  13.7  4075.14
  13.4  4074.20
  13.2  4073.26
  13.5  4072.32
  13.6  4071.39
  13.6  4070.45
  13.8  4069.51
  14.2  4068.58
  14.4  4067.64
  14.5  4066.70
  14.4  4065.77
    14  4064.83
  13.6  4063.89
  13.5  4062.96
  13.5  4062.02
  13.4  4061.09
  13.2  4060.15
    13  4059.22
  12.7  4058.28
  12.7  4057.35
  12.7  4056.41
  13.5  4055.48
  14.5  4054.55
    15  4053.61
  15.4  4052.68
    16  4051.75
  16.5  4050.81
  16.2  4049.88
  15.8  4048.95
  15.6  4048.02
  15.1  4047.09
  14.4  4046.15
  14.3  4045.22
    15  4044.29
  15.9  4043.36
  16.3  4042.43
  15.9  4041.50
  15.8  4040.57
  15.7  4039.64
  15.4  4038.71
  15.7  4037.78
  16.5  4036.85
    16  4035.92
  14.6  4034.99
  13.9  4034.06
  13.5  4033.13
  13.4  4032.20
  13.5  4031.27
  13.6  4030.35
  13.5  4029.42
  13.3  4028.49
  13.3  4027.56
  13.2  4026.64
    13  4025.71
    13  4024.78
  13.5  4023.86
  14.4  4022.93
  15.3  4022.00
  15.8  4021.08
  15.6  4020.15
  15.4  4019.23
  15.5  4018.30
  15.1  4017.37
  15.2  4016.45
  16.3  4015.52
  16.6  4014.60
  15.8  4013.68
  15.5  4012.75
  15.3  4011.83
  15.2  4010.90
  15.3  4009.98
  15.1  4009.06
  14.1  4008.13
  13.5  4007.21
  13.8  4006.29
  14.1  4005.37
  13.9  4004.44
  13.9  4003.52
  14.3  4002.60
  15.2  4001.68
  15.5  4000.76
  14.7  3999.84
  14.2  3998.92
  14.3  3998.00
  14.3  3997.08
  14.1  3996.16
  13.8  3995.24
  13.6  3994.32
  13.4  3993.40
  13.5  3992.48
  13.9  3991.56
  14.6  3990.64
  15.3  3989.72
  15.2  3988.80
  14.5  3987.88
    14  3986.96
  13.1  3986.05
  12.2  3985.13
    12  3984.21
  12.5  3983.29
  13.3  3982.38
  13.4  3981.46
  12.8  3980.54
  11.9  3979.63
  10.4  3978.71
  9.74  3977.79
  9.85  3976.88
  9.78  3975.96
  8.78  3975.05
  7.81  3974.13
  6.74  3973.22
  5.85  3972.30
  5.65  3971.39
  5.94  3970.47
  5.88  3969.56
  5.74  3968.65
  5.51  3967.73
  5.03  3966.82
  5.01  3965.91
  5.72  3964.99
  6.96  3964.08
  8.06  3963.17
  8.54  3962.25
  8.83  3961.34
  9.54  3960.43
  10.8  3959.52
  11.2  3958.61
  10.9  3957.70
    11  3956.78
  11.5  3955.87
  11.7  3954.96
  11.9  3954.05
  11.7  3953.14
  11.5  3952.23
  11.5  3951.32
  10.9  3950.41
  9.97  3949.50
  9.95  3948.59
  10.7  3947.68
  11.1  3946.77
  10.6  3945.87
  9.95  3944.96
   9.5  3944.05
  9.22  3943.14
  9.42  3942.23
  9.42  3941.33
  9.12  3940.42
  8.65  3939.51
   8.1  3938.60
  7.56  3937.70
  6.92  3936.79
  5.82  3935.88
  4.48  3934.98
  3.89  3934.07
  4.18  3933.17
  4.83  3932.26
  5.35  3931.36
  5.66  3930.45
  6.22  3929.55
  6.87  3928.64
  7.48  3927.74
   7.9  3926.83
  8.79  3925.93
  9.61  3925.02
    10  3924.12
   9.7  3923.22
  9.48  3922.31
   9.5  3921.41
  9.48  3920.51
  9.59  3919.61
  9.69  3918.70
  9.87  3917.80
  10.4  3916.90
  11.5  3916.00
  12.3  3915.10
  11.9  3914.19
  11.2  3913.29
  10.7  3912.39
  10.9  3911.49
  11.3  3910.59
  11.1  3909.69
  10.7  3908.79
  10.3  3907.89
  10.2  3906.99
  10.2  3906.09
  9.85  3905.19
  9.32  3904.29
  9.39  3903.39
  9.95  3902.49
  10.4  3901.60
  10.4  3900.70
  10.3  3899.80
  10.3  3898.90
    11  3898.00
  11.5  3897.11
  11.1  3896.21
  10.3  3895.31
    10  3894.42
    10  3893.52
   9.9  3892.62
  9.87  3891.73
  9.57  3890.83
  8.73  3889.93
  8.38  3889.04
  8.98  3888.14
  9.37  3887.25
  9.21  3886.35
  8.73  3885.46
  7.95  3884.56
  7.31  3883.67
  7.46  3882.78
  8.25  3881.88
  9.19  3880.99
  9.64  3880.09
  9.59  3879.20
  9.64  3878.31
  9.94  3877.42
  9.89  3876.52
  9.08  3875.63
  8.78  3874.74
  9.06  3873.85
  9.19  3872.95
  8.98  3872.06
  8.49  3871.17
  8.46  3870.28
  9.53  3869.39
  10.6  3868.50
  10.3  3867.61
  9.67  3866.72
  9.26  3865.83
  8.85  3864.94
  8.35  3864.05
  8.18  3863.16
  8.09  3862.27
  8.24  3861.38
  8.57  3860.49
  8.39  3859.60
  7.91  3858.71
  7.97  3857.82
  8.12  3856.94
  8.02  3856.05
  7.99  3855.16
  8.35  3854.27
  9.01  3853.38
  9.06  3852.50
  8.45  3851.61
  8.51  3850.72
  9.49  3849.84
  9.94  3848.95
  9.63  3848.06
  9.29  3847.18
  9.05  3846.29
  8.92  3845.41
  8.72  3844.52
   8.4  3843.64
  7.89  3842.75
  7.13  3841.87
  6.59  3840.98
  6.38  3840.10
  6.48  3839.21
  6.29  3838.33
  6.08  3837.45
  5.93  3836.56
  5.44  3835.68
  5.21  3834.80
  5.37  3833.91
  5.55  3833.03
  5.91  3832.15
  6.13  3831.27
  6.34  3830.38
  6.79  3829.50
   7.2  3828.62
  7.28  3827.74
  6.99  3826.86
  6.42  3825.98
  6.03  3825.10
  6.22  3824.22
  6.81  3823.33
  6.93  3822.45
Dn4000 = 1.73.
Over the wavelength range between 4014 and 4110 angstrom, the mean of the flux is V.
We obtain 14.5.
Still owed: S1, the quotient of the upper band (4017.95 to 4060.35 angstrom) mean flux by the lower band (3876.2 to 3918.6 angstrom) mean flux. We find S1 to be 1.47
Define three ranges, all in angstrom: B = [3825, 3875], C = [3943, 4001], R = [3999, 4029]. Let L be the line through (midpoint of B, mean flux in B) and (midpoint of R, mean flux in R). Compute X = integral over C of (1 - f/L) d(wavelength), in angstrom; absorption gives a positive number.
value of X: 9.84 angstrom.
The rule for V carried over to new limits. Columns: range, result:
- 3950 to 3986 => 9.48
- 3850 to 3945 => 9.03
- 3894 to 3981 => 9.16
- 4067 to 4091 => 14.8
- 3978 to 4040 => 14.2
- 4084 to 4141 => 14.7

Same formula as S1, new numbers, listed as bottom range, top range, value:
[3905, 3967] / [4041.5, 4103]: 1.56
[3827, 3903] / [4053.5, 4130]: 1.68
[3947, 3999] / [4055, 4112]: 1.33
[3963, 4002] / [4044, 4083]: 1.30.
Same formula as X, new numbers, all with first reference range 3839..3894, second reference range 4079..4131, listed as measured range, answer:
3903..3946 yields 5.4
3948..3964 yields 0.8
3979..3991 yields -1.7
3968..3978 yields 3.6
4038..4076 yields -2.6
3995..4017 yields -4.5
